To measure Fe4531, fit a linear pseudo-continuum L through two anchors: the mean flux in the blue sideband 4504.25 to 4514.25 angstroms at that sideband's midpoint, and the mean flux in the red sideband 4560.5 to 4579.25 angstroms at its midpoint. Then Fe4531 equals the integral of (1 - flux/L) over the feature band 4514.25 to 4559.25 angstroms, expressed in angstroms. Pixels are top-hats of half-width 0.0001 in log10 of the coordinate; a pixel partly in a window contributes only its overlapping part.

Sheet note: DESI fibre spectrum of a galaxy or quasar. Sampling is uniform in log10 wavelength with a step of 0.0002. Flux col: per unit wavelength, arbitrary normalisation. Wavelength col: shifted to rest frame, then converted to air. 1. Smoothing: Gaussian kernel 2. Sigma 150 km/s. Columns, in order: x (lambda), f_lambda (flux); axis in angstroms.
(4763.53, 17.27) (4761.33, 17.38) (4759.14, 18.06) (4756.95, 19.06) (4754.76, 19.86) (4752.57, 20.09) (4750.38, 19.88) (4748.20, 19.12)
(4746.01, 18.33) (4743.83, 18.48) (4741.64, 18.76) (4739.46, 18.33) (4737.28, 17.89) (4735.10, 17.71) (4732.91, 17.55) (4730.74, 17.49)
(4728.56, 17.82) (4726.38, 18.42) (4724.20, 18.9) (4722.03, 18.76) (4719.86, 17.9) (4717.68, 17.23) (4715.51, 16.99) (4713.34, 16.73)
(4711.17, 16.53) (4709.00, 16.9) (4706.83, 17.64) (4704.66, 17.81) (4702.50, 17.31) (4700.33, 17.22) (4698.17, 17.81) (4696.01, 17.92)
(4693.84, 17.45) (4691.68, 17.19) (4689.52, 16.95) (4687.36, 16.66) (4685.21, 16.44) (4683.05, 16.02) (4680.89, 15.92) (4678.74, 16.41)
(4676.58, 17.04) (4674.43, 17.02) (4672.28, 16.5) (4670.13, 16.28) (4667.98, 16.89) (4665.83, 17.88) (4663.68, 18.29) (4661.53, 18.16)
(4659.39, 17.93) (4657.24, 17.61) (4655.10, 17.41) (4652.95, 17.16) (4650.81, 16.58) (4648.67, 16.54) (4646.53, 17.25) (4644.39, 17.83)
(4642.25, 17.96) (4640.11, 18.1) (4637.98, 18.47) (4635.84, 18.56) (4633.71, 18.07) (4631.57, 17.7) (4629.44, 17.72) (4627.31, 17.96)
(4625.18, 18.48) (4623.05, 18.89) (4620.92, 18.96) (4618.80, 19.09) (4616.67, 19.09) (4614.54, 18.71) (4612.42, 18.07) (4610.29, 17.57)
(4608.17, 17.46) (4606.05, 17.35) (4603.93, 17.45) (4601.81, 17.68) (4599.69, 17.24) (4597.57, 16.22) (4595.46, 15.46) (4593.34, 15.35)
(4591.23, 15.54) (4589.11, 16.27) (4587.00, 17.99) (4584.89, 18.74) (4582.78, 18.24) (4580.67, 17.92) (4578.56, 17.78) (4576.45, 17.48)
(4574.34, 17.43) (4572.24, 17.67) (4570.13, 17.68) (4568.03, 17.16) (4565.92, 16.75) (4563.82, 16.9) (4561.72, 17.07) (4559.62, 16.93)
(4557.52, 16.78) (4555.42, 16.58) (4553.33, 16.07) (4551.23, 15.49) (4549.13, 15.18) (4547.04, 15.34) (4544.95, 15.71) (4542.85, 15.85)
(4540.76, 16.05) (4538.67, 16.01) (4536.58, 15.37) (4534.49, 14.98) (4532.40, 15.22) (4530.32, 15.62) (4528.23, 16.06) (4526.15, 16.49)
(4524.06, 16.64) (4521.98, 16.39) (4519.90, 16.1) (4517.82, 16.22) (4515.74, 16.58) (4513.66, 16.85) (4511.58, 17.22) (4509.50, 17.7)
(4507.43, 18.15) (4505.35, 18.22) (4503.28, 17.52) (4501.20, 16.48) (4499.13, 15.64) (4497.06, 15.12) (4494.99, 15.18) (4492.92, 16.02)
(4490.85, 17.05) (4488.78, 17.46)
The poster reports 3.96 angstroms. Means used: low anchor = 17.7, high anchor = 17.3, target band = 16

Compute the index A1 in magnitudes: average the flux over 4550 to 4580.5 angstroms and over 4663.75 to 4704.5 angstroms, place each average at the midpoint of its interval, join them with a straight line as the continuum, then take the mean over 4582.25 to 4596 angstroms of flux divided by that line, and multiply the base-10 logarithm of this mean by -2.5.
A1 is 0.01 mag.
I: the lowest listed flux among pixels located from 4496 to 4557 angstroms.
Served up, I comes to 14.98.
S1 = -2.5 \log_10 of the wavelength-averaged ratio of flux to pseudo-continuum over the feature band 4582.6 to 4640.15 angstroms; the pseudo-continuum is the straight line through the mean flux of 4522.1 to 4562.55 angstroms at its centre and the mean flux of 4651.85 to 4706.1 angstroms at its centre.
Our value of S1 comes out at -0.07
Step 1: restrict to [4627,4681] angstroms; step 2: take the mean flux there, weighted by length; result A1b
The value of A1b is 17.5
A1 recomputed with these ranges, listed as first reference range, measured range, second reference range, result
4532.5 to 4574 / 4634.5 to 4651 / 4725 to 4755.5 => -0.02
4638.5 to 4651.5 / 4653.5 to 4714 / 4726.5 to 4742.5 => 0.03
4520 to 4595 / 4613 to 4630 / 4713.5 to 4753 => -0.09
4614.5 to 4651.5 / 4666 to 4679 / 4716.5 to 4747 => 0.08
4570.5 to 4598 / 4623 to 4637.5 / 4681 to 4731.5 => -0.06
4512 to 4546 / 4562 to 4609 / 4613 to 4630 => 0.03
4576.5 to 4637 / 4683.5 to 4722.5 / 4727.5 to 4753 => 0.06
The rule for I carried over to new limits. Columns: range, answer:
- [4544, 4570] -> 15.18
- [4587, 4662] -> 15.35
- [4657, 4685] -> 15.92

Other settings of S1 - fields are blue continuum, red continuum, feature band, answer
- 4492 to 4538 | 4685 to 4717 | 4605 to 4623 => -0.094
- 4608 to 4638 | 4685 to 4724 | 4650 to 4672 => 0.030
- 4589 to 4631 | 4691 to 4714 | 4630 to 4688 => 0.009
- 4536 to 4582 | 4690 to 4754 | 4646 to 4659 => 0.016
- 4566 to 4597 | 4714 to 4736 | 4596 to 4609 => 0.006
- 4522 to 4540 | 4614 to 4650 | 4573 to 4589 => -0.053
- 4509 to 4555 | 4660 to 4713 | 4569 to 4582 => -0.085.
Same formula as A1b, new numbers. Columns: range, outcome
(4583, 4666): 17.7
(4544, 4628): 17.2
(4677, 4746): 17.5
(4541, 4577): 16.6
